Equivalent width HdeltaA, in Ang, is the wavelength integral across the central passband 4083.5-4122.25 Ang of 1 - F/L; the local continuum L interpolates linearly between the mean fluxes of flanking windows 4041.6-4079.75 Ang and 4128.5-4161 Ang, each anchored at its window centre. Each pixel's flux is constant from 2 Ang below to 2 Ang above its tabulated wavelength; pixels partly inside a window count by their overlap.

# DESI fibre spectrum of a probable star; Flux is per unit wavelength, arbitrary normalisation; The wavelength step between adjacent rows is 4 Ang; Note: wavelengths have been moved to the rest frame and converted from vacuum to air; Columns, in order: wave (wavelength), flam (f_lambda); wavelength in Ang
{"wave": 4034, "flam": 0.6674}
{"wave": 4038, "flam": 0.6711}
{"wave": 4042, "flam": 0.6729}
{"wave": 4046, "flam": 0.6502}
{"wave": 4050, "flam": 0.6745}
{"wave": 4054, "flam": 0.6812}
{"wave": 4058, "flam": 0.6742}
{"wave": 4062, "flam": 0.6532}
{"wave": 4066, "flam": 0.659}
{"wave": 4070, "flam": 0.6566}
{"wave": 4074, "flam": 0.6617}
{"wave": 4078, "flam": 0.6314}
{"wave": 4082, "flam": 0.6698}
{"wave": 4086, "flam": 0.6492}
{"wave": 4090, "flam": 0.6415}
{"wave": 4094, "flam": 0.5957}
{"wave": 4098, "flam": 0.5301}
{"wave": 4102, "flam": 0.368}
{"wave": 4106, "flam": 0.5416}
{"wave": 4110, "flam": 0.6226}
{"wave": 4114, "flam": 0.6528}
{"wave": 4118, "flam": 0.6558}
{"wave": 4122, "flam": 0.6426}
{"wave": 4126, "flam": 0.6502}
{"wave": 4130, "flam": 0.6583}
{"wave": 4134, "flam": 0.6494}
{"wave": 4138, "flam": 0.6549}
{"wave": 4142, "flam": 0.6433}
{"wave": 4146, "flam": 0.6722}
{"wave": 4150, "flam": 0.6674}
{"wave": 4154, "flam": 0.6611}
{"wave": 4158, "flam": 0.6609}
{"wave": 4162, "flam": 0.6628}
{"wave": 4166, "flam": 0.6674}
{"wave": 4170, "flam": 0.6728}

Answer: 4.18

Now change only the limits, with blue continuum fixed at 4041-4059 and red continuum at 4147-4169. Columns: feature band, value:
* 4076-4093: 0.6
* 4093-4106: 3.3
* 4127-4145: 0.4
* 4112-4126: 0.3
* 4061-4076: 0.3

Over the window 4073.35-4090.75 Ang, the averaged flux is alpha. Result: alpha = 0.651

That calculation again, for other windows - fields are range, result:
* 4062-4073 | 0.657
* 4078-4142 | 0.614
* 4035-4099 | 0.65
